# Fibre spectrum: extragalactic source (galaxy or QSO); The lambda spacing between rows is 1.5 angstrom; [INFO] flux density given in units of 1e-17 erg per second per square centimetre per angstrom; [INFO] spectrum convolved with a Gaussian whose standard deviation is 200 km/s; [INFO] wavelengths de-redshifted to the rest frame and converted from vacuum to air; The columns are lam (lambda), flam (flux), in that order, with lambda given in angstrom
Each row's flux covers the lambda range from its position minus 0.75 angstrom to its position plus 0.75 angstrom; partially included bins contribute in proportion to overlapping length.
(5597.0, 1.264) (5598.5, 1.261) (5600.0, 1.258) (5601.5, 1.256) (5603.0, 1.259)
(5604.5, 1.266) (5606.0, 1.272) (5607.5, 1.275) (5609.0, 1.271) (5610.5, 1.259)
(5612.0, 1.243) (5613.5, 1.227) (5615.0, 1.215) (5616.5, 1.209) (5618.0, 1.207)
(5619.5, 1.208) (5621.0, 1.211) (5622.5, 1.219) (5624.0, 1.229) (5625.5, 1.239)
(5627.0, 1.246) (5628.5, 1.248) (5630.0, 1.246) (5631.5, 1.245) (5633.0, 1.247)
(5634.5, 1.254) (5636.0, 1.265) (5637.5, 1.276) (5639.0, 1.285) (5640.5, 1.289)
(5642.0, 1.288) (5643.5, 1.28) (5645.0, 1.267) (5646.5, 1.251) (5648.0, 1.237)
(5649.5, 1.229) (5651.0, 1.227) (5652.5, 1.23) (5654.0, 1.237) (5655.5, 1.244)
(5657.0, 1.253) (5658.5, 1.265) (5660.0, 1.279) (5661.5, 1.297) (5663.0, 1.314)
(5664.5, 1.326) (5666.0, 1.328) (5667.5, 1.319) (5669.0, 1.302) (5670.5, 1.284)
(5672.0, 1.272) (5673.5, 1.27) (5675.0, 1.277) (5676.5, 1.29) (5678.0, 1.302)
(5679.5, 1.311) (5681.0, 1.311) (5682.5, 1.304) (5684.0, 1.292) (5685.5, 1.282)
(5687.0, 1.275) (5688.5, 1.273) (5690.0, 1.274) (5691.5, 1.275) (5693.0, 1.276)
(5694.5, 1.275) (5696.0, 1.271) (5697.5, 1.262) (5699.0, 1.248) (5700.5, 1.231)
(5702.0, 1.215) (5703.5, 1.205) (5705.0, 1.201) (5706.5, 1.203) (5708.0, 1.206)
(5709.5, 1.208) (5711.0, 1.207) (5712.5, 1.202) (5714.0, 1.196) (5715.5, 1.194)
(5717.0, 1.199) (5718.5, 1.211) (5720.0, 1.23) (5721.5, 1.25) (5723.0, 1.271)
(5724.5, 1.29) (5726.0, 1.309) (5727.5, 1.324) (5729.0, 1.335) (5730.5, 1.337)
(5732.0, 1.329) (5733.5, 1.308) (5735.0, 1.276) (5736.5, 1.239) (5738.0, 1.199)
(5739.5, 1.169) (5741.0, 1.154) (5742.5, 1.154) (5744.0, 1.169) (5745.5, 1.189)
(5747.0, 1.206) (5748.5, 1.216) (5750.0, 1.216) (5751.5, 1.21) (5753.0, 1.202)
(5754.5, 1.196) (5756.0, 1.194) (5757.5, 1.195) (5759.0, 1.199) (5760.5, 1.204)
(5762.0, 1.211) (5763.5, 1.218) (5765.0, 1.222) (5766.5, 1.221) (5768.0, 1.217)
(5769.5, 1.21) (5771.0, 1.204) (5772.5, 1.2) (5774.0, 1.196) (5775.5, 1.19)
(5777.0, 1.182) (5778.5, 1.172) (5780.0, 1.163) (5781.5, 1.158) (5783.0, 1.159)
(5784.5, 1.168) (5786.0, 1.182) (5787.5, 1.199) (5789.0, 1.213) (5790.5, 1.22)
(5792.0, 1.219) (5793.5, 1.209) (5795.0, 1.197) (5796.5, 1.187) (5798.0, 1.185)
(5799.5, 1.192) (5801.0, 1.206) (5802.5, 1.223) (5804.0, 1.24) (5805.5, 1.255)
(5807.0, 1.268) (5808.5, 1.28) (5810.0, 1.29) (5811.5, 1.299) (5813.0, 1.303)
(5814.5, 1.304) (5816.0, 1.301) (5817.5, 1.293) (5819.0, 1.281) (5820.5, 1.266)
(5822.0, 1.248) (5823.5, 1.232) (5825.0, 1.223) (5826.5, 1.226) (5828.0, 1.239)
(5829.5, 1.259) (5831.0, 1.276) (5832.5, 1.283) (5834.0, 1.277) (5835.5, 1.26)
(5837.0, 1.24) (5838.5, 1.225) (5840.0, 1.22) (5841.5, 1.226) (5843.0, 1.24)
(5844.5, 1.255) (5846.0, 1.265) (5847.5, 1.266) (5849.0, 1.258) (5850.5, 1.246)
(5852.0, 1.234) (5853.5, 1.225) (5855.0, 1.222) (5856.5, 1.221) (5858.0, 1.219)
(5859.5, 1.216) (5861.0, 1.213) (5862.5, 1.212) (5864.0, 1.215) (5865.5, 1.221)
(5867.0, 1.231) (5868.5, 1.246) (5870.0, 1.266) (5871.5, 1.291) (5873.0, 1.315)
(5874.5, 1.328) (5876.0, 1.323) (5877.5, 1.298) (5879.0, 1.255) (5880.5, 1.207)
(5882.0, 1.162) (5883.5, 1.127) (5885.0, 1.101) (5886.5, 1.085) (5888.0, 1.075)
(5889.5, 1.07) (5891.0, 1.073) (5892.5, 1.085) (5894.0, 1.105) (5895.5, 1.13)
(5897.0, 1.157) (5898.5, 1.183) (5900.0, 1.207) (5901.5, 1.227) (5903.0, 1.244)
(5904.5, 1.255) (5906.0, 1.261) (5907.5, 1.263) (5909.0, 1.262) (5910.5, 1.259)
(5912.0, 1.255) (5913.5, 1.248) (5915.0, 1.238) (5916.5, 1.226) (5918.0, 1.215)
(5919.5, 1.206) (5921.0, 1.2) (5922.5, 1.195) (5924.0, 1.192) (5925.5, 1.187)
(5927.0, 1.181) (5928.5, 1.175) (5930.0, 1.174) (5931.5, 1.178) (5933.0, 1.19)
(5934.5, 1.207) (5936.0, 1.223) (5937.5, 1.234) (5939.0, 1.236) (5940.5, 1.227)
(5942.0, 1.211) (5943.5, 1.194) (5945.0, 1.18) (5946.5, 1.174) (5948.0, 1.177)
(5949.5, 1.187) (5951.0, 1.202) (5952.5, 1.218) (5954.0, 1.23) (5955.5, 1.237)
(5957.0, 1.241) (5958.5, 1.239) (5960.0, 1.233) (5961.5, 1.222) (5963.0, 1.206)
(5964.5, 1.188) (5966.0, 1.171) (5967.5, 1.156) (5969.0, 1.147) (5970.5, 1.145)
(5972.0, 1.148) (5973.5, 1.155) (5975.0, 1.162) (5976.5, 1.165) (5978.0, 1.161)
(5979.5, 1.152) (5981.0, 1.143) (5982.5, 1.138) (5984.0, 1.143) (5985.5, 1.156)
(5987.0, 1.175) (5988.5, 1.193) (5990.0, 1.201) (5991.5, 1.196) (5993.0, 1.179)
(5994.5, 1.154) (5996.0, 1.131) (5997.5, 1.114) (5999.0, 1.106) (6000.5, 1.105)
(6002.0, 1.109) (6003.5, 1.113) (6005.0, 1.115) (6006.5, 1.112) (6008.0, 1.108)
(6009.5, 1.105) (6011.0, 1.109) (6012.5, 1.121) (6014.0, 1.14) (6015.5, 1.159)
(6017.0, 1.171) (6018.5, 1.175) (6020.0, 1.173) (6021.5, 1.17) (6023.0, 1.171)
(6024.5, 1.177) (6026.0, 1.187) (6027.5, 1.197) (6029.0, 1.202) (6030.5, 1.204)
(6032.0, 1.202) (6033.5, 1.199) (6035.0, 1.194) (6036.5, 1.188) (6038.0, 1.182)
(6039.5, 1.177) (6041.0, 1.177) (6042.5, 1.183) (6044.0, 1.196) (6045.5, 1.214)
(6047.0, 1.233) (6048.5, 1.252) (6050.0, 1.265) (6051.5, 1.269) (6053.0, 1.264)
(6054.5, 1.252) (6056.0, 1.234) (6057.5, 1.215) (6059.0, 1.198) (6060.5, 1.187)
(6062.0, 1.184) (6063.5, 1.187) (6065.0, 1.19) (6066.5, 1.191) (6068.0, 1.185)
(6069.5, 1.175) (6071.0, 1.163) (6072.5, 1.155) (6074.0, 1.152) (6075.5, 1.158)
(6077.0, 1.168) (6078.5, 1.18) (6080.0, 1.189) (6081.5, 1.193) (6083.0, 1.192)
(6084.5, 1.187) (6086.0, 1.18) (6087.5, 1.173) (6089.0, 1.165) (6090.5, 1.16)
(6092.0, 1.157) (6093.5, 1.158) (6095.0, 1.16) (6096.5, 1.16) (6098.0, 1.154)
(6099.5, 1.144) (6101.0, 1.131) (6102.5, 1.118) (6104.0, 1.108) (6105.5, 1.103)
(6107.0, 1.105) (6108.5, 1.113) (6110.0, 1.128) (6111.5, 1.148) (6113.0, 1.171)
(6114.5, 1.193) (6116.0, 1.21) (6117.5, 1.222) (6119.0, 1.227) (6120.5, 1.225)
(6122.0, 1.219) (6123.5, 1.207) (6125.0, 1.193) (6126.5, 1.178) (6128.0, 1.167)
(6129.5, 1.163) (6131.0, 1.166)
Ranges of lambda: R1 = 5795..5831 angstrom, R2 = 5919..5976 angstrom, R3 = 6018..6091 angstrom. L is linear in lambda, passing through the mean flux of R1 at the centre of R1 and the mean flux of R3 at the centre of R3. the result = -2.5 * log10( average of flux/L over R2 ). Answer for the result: 0.02 mag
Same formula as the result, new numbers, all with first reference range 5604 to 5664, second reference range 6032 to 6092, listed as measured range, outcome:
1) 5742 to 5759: 0.04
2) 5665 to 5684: -0.04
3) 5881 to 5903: 0.08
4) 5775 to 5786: 0.06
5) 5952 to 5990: 0.02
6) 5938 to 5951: 0.01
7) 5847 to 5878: -0.03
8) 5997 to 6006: 0.09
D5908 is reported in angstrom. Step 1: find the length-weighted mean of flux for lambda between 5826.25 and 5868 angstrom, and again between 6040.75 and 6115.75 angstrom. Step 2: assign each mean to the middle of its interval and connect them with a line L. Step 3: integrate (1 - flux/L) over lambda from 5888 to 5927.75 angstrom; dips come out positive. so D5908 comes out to 0.92 angstrom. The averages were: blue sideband 1.24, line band 1.19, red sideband 1.18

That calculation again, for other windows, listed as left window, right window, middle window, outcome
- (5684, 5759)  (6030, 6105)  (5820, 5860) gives -0.80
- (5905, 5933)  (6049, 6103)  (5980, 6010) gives 1.52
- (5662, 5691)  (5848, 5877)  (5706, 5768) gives 2.60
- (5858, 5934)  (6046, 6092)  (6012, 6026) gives 0.40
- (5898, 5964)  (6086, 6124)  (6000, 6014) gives 0.94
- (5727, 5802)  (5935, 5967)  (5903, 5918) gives -0.49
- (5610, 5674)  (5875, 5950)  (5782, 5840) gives -1.01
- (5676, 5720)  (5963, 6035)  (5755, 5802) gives 1.02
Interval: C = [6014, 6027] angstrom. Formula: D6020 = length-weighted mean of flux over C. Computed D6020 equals 1.17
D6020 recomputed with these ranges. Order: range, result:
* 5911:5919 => 1.24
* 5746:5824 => 1.22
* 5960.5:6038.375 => 1.16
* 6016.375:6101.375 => 1.19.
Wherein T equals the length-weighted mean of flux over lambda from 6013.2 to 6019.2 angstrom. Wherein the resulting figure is 1.16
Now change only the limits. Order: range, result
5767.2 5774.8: 1.21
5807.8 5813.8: 1.29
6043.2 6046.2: 1.2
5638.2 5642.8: 1.29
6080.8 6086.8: 1.19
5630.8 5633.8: 1.25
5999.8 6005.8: 1.11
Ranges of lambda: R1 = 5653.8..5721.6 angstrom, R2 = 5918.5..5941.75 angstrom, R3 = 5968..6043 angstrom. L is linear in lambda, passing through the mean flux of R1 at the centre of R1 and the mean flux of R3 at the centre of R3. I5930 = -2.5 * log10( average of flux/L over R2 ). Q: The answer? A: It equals -0.02 mag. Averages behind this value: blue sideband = 1.26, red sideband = 1.16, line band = 1.2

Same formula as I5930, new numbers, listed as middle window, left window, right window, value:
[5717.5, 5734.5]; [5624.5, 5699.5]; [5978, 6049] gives -0.03 mag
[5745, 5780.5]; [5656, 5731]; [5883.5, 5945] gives 0.04 mag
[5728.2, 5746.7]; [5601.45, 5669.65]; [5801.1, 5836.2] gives 0.02 mag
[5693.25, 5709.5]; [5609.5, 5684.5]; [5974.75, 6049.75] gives 0.01 mag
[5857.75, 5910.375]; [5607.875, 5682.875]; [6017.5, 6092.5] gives 0.02 mag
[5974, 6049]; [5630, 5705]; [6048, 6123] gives 0.03 mag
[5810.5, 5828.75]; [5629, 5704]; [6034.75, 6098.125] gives -0.02 mag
